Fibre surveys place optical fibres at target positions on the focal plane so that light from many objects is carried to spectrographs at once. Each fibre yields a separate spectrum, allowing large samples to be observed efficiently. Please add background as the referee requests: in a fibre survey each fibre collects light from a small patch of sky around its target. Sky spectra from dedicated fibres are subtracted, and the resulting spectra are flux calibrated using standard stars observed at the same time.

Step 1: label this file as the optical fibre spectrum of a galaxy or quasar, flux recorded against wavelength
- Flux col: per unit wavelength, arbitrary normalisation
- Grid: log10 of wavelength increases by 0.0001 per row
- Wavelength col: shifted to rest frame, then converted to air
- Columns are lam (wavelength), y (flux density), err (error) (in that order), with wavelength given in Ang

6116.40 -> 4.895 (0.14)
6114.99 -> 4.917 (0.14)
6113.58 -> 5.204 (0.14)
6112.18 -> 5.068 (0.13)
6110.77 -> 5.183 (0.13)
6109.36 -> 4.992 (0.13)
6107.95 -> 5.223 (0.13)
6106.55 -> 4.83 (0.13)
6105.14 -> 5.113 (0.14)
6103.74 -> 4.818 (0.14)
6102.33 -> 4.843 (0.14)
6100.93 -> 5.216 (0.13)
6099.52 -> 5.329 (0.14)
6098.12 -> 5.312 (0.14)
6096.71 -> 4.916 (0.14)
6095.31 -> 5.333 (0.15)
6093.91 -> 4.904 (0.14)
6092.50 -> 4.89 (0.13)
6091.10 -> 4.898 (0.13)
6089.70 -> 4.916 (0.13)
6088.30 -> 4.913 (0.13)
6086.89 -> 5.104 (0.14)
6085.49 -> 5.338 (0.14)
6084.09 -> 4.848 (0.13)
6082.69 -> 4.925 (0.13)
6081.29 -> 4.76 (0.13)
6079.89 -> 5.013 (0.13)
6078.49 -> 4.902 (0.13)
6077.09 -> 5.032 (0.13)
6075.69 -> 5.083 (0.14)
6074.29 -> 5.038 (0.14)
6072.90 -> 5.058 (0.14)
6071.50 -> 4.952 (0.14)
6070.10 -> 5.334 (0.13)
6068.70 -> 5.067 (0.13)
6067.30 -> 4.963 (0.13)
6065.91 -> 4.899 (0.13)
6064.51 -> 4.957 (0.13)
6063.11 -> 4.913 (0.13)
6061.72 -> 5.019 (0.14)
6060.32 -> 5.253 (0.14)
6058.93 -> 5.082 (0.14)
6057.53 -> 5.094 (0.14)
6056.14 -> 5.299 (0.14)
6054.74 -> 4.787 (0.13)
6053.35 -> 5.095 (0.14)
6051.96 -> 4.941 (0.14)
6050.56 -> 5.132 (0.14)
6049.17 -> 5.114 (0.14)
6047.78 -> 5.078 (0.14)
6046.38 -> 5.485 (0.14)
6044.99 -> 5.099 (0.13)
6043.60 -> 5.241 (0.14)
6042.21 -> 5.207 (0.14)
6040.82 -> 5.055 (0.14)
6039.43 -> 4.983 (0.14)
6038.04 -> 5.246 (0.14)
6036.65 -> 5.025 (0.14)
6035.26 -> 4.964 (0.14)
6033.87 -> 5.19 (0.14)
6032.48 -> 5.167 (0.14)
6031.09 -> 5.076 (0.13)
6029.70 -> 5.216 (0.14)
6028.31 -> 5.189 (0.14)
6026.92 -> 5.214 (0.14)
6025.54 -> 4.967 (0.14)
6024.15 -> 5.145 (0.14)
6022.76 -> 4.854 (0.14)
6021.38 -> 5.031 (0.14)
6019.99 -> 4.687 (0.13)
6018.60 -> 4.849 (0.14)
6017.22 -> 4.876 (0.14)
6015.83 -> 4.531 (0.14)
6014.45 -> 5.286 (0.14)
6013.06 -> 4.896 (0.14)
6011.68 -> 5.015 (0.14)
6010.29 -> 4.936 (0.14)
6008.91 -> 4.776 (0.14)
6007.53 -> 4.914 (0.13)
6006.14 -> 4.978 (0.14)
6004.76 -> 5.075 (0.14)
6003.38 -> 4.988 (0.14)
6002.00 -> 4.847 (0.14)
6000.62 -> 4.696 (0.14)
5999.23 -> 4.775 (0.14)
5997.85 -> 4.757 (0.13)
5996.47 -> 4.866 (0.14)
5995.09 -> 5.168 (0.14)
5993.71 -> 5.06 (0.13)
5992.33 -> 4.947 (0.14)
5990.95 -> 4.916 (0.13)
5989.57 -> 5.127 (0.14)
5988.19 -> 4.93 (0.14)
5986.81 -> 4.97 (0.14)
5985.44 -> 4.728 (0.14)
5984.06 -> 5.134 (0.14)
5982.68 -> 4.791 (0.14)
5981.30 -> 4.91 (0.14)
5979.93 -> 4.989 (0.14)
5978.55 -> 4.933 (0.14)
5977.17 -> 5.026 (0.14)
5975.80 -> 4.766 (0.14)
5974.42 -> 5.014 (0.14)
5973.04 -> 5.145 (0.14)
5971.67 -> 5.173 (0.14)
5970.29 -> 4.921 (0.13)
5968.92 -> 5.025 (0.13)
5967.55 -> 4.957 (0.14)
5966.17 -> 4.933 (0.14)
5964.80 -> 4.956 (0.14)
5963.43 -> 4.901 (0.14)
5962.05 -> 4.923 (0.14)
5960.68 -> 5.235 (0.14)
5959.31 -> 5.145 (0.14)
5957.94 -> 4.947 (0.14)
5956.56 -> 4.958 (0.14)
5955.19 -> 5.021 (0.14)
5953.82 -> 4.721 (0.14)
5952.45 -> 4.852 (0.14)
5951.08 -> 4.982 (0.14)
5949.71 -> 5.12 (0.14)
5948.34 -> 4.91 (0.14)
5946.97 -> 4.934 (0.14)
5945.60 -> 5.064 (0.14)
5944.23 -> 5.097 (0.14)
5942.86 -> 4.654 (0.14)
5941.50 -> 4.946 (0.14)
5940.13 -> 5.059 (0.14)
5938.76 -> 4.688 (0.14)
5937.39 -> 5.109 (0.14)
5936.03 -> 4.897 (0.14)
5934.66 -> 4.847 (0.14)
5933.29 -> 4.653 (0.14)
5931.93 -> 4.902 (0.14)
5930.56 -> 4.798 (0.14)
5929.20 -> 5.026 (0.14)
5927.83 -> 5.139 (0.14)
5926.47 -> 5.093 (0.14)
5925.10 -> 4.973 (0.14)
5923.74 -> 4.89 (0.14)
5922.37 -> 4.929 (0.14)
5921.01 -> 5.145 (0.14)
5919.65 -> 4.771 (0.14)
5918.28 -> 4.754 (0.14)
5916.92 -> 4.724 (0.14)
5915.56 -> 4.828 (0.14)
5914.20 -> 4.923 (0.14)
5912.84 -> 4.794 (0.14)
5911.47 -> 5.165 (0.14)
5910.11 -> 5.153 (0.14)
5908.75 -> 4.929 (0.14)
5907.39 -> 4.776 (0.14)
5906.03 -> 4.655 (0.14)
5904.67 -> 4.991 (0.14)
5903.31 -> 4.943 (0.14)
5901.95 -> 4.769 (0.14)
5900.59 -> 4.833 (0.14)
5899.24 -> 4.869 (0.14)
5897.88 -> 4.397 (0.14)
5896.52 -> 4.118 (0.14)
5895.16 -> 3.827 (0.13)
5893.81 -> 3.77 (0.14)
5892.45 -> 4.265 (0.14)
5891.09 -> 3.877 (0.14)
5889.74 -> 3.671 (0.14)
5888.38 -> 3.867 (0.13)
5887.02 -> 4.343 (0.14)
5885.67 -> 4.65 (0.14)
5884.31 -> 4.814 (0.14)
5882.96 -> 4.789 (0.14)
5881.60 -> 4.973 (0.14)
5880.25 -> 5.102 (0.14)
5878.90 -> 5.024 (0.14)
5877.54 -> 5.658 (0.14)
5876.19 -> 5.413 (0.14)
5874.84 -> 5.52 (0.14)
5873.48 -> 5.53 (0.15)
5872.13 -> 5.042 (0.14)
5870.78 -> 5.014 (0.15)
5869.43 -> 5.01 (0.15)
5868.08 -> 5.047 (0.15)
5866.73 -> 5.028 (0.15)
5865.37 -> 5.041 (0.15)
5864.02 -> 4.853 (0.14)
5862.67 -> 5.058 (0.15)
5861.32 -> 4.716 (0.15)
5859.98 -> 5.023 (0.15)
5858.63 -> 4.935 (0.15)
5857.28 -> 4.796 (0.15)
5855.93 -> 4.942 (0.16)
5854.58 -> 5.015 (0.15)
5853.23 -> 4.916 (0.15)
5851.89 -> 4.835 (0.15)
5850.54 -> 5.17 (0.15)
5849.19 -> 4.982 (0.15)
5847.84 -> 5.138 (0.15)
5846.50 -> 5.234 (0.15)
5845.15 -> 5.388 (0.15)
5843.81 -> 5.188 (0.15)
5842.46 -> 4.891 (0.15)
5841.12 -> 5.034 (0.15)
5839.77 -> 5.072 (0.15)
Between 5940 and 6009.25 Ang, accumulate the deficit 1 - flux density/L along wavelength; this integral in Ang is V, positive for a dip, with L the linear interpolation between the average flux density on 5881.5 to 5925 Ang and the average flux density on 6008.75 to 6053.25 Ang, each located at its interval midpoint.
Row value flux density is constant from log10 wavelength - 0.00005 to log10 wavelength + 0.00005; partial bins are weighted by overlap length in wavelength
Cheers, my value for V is -1.28 Ang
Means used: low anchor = 4.63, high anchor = 5.05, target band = 4.95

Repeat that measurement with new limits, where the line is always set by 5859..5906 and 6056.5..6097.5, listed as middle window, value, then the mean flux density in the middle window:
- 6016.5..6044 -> -0.6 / 5.06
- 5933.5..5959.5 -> -0.5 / 4.93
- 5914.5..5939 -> -0.4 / 4.9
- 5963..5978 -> -0.3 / 4.99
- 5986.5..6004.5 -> -0.1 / 4.93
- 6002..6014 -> -0.1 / 4.95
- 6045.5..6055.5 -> -0.2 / 5.09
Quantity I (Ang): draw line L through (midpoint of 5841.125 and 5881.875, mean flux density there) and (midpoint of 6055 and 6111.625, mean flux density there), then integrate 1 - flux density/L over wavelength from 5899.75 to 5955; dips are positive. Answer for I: 1.7 Ang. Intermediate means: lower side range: 5.08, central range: 4.91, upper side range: 5.04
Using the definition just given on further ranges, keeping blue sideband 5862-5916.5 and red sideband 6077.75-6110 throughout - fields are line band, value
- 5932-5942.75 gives -0.08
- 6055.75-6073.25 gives -0.29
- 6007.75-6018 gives 0.04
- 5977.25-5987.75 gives -0.09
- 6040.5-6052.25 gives -0.47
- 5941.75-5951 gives -0.22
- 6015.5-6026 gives 0.12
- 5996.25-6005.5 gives 0.10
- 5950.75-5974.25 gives -0.59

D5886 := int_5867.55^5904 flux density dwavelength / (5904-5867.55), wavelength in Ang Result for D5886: 4.71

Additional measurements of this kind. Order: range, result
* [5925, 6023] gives 4.94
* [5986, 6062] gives 5.02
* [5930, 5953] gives 4.91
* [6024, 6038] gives 5.12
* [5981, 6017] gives 4.92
